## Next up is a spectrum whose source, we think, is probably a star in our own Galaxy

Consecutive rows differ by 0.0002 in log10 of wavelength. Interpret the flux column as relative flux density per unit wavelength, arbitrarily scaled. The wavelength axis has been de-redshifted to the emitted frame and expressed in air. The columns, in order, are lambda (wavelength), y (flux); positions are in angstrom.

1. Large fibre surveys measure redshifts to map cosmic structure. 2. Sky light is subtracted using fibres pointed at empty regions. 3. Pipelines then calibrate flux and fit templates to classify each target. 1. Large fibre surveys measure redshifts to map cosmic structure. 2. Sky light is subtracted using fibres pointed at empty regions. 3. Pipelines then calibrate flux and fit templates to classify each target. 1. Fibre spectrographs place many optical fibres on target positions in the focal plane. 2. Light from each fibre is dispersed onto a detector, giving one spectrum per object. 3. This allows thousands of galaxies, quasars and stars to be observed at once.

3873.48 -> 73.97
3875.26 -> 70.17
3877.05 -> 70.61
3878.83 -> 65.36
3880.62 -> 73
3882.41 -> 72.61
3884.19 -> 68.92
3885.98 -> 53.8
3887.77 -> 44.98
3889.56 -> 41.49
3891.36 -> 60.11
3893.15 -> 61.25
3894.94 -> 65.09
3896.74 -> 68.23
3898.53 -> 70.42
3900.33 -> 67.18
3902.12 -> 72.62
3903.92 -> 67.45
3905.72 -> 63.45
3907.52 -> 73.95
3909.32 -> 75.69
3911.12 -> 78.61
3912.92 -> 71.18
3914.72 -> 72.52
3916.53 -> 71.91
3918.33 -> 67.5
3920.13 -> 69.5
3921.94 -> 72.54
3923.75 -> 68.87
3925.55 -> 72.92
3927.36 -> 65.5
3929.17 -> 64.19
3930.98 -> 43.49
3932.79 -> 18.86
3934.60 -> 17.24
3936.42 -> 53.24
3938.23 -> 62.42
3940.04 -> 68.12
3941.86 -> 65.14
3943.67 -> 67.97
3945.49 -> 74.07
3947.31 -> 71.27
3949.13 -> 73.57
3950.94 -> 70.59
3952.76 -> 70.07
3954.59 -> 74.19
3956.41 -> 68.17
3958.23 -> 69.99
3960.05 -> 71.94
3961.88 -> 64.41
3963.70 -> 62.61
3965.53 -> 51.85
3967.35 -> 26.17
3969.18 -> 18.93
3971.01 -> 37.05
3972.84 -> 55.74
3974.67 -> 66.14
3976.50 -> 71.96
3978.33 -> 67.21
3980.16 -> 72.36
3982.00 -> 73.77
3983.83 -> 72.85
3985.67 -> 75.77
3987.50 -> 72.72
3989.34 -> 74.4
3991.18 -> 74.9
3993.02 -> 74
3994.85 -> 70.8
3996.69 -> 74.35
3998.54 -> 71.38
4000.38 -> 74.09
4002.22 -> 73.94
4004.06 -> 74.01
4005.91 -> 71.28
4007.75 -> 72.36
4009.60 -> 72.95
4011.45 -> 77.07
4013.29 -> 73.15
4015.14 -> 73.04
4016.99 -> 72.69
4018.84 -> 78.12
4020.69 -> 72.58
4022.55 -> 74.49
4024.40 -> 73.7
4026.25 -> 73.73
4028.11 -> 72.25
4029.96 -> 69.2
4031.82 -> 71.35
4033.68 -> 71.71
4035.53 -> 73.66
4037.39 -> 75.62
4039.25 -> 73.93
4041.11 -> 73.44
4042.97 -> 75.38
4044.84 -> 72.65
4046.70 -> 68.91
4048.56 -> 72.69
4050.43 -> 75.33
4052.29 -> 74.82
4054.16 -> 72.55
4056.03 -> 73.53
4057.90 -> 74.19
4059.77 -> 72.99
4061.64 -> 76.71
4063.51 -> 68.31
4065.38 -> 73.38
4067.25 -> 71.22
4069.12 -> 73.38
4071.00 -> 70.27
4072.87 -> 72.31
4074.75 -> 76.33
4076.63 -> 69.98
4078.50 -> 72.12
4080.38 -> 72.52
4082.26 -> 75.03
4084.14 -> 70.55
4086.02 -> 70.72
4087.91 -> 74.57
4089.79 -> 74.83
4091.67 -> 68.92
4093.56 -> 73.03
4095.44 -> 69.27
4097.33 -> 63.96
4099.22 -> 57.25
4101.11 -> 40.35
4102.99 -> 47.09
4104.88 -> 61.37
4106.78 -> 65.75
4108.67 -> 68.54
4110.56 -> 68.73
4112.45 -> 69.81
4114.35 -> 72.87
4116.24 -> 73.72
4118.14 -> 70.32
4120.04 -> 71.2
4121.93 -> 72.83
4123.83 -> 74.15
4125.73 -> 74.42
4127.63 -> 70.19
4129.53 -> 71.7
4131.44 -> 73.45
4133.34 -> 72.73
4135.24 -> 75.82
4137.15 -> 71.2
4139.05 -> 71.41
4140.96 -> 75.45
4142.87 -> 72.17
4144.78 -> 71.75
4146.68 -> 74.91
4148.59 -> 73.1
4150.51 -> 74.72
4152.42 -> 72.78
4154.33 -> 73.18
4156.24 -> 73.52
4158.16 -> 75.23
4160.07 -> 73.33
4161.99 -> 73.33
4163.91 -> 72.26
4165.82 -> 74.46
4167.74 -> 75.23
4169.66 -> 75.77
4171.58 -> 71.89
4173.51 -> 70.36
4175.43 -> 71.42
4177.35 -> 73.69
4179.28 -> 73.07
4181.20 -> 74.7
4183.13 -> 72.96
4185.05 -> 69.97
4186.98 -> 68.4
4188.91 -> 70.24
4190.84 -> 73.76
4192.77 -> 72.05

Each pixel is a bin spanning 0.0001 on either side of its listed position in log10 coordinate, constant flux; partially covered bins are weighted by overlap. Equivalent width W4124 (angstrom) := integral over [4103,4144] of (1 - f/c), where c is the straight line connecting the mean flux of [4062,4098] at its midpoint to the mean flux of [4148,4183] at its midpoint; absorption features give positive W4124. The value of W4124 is 1.0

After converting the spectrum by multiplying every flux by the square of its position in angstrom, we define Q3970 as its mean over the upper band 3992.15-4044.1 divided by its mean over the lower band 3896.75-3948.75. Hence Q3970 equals 1.2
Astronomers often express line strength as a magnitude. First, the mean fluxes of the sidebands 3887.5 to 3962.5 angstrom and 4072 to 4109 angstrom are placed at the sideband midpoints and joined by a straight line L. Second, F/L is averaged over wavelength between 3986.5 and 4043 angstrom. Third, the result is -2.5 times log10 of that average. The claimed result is -0.11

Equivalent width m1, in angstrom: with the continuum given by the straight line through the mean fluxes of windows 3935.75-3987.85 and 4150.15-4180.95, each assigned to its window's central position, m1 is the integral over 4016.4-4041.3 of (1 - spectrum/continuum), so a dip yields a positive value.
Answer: -2.4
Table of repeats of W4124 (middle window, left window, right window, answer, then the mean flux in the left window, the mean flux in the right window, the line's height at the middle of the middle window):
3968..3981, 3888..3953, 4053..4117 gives 2.15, 64.1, 69.3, 65.8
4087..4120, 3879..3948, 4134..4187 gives 2.28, 63.6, 73.2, 71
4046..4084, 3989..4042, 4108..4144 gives 0.02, 73.4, 72.2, 72.8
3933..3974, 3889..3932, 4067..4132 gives 5.63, 67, 69.2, 67.5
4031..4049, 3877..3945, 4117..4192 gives -1.21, 63.3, 72.8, 68.4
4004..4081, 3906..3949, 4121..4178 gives -4.89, 63.9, 73.2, 68.7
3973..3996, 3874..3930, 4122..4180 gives -0.84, 67.2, 73.2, 69.2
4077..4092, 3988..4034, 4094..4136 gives -0.70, 73.3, 67.6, 69.2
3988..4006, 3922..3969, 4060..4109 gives -2.88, 60.2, 68.4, 63.3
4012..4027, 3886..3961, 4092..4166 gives -1.56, 64.4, 70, 67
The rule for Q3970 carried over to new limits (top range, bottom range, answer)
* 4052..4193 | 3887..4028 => 1.17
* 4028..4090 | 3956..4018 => 1.13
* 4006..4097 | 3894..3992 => 1.19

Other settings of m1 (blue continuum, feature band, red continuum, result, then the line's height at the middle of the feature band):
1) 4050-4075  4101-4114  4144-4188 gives 2.0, 73.1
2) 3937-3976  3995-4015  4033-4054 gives -1.5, 68.2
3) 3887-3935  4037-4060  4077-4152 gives -2.0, 67.6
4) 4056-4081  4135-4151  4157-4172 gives 0.1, 73.7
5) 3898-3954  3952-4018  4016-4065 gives 2.1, 69.4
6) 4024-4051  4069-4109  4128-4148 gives 3.0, 72.9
